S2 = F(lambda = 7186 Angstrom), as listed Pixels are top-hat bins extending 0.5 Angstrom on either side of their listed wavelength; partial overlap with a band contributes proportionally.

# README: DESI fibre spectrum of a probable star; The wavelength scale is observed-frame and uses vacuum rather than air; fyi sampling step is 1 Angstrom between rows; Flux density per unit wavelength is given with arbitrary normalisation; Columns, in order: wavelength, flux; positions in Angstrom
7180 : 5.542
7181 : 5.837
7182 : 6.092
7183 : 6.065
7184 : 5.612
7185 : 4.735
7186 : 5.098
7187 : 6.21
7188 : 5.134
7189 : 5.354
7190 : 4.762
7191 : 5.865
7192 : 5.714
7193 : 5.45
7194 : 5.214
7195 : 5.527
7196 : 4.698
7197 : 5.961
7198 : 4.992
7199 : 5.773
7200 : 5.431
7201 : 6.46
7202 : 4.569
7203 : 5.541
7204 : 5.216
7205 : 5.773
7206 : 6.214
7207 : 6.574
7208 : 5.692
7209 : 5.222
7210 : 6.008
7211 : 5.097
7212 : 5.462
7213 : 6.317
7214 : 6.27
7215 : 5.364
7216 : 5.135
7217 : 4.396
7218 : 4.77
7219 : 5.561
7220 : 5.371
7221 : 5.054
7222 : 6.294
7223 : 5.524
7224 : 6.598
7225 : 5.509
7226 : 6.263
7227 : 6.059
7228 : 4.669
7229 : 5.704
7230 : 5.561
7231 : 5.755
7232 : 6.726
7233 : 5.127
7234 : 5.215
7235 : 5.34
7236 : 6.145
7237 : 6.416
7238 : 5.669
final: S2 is 5.098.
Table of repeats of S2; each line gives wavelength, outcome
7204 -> 5.216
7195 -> 5.527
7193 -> 5.45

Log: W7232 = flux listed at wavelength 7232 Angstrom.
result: 6.726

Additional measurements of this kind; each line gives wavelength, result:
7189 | 5.354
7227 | 6.059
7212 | 5.462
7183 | 6.065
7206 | 6.214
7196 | 4.698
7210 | 6.008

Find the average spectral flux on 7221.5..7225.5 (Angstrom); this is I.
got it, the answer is 5.98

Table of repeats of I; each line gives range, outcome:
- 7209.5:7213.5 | 5.72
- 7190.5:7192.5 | 5.79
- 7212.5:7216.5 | 5.77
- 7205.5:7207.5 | 6.39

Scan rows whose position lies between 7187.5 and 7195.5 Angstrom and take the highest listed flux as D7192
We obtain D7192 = 5.865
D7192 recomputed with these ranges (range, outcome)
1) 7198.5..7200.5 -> 5.773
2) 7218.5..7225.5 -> 6.598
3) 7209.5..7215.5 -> 6.317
